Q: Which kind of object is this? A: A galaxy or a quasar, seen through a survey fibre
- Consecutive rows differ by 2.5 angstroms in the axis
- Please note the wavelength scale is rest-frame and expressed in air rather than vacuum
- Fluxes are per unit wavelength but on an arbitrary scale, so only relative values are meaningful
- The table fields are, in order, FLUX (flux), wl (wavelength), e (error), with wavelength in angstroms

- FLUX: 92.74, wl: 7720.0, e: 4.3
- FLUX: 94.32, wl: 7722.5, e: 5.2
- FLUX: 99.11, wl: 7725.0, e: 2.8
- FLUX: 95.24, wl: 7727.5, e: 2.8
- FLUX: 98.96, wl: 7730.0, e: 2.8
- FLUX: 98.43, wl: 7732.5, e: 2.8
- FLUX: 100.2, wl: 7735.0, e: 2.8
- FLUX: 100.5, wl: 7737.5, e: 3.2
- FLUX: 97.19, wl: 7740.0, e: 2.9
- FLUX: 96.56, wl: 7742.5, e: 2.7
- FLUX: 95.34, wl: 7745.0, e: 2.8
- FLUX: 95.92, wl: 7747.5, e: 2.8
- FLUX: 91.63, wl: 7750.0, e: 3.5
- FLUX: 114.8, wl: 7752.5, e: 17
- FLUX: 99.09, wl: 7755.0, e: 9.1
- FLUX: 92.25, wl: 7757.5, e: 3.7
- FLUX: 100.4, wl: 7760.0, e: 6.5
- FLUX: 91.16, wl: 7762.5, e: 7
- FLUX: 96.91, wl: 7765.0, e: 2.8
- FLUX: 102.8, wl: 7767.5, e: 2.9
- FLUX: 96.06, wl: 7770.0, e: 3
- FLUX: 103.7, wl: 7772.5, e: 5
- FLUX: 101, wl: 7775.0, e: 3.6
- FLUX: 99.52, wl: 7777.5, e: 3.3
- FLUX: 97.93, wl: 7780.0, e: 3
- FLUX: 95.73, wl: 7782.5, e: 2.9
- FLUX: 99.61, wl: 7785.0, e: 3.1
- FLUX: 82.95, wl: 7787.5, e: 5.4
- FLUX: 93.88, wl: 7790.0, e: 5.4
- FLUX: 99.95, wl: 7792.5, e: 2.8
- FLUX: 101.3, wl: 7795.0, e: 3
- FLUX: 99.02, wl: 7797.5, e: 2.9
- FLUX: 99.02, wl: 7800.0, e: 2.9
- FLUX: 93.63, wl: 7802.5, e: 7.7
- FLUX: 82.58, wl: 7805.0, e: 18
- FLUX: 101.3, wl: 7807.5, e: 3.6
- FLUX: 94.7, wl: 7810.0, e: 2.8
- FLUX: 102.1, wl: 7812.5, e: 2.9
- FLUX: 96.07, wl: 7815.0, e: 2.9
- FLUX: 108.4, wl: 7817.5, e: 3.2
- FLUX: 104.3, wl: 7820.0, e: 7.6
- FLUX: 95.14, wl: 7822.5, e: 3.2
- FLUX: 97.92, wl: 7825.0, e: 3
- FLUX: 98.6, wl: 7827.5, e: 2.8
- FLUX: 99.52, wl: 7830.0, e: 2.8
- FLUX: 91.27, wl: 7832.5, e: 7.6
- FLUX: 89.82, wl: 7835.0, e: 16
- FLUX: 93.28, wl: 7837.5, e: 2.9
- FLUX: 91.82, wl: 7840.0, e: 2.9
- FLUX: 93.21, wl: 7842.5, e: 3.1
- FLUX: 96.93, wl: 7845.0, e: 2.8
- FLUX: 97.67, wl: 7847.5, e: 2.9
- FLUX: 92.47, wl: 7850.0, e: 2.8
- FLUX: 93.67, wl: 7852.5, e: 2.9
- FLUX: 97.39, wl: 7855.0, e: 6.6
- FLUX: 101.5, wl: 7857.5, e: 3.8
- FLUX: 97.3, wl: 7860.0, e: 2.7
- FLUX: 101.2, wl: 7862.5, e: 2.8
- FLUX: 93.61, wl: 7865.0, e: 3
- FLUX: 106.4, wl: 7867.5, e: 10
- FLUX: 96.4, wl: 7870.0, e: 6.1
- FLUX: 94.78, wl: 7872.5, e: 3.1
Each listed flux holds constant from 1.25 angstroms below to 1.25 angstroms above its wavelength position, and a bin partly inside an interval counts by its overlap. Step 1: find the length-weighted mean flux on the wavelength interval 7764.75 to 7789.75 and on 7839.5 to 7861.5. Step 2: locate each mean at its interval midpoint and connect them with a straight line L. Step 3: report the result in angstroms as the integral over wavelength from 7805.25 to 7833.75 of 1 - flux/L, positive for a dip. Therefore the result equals -0.5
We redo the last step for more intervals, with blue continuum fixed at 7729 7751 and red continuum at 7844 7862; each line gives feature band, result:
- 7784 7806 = 0.5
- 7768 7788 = -0.1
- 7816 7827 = -0.5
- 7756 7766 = 0.2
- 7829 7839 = 0.4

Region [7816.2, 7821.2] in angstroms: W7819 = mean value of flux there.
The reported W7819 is 106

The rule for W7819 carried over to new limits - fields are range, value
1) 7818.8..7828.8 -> 99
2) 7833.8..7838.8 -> 91.6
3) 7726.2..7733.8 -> 97.6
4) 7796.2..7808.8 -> 95.1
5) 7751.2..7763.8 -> 99.5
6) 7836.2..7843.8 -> 92.8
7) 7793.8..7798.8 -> 100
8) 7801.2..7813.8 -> 94.9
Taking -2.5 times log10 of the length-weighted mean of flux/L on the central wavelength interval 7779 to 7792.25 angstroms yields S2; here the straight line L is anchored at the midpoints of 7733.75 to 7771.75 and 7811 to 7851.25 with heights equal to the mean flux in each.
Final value 0.036 mag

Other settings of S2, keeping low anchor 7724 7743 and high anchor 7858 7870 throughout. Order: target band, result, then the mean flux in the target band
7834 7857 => 0.06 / 94.3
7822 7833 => 0.02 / 96.9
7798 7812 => 0.04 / 94.9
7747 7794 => 0.01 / 97.7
